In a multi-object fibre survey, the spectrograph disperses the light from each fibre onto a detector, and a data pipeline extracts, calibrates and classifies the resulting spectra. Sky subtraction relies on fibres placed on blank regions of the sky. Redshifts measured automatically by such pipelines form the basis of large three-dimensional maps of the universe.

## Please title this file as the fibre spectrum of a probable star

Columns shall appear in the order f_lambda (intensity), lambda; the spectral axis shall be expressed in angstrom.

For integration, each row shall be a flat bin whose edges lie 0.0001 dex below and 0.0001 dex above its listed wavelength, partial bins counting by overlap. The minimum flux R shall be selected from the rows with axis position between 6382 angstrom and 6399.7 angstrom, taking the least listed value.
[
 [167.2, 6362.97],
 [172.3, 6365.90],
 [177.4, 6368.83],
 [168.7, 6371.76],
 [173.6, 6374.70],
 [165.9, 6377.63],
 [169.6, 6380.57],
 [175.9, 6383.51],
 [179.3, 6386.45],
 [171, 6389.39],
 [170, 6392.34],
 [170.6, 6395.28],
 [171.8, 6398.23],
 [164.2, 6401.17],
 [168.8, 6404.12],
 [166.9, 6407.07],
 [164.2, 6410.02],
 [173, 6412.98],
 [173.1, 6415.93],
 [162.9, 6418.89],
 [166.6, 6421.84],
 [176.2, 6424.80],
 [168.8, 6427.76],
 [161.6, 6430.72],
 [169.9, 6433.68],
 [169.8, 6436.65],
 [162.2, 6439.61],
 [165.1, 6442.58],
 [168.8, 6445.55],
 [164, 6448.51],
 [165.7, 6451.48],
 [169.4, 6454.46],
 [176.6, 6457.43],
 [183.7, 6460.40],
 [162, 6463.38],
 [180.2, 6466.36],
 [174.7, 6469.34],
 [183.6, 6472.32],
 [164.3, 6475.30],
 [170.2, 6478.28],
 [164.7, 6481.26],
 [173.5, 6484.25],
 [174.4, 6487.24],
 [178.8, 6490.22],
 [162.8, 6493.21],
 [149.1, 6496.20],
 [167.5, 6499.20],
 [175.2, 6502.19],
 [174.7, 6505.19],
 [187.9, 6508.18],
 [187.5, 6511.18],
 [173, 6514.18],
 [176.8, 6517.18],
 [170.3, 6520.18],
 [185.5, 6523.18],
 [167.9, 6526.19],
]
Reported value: 170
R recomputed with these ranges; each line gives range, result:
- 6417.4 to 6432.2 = 161.6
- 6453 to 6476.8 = 162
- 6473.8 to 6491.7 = 164.3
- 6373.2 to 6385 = 165.9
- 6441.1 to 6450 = 164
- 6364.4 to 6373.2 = 168.7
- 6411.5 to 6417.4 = 173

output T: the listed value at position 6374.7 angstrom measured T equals 173.6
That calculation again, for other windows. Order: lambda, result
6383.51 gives 175.9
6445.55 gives 168.8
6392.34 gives 170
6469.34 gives 174.7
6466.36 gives 180.2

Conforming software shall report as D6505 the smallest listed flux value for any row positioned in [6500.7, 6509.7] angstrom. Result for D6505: 174.7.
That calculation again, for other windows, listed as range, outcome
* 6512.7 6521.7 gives 170.3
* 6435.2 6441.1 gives 162.2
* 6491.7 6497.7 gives 149.1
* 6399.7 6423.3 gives 162.9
